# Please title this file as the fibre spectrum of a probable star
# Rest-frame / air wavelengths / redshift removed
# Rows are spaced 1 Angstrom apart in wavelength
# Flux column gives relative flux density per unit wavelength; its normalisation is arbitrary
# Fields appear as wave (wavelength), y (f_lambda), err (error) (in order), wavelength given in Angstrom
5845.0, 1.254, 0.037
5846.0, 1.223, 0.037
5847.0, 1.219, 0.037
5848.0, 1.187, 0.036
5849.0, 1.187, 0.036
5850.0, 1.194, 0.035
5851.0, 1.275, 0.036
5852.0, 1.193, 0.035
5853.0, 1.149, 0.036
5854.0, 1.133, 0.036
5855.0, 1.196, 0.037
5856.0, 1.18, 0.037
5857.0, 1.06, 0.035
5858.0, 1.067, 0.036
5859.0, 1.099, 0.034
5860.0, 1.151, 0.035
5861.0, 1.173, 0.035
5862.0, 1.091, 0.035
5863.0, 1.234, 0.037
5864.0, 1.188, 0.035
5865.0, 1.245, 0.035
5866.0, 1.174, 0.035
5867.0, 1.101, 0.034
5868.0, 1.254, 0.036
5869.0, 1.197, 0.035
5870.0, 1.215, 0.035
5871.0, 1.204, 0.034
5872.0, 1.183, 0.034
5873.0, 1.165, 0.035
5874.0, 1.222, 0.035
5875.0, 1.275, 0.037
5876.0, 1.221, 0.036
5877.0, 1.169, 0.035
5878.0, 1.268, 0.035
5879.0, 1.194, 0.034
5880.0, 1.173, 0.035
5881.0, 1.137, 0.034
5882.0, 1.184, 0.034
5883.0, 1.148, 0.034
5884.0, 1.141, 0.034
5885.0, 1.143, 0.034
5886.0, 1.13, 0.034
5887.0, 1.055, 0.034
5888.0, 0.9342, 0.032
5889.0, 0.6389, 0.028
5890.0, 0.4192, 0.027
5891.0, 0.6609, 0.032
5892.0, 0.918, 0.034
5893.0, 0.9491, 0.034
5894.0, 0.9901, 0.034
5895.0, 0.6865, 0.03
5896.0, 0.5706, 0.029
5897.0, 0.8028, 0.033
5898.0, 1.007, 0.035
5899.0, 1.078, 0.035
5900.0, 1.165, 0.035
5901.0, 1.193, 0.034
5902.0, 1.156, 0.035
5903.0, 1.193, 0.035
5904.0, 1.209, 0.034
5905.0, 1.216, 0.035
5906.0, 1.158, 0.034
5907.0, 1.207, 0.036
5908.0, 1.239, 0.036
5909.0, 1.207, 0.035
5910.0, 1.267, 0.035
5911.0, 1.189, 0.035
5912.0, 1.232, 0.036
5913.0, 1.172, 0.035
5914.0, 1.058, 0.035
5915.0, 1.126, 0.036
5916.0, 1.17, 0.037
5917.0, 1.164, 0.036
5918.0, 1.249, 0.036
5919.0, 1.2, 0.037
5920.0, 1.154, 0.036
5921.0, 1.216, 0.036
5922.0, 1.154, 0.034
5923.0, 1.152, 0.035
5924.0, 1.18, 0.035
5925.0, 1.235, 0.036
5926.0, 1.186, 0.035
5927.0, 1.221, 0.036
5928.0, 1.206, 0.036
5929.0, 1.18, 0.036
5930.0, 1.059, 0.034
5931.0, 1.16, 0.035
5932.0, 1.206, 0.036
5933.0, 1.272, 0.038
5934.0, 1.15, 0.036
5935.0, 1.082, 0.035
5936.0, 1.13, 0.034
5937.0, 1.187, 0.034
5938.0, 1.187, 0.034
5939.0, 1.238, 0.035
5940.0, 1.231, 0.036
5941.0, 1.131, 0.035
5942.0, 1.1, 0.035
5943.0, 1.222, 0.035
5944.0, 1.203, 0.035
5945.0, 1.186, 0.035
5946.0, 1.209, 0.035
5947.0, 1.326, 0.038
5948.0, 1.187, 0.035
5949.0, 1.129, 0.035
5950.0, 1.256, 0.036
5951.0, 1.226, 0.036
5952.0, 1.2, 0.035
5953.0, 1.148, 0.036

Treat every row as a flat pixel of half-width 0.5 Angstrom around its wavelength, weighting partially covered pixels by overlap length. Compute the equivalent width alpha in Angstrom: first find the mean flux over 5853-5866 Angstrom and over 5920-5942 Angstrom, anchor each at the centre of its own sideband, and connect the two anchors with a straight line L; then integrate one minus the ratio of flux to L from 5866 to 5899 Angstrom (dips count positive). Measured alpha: 3.3 Angstrom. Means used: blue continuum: 1.15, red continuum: 1.18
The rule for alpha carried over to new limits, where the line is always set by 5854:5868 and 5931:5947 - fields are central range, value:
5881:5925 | 3.7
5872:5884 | -0.3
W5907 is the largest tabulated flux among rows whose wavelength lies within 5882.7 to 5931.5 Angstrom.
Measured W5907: 1.267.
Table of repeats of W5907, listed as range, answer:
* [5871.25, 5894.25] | 1.275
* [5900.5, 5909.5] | 1.239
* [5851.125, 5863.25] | 1.234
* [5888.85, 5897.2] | 0.9901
